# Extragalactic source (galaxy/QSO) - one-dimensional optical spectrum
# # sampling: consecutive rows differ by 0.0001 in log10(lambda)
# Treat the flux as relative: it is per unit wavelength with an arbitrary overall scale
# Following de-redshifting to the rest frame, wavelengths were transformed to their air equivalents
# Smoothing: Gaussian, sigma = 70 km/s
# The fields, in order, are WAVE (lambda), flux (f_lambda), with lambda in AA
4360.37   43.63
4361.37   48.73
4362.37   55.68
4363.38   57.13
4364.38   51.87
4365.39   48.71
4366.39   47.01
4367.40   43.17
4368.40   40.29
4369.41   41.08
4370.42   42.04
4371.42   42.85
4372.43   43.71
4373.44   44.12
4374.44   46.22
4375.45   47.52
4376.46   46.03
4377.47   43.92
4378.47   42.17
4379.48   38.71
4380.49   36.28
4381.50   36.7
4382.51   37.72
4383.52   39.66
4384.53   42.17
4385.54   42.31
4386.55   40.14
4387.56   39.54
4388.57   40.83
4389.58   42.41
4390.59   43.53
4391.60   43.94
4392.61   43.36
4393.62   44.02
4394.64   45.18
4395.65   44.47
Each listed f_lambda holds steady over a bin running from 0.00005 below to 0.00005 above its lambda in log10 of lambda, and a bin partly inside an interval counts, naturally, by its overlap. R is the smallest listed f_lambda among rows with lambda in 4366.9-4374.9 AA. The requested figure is 40.29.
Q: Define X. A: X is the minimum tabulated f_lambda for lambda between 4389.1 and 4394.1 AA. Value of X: 42.41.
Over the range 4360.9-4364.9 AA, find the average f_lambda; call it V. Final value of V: 53.4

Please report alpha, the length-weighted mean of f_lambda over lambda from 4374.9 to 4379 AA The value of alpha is 44.9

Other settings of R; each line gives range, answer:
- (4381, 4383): 36.7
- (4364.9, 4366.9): 47.01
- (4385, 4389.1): 39.54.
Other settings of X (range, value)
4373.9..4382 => 36.28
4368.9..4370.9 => 41.08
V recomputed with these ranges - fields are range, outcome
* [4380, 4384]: 37.6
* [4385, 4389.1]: 40.7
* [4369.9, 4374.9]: 43.8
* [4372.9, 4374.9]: 45.2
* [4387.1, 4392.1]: 42.1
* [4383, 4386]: 41.3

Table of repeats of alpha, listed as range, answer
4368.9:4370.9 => 41.4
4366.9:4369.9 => 41.5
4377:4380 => 41.6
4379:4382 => 37.2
